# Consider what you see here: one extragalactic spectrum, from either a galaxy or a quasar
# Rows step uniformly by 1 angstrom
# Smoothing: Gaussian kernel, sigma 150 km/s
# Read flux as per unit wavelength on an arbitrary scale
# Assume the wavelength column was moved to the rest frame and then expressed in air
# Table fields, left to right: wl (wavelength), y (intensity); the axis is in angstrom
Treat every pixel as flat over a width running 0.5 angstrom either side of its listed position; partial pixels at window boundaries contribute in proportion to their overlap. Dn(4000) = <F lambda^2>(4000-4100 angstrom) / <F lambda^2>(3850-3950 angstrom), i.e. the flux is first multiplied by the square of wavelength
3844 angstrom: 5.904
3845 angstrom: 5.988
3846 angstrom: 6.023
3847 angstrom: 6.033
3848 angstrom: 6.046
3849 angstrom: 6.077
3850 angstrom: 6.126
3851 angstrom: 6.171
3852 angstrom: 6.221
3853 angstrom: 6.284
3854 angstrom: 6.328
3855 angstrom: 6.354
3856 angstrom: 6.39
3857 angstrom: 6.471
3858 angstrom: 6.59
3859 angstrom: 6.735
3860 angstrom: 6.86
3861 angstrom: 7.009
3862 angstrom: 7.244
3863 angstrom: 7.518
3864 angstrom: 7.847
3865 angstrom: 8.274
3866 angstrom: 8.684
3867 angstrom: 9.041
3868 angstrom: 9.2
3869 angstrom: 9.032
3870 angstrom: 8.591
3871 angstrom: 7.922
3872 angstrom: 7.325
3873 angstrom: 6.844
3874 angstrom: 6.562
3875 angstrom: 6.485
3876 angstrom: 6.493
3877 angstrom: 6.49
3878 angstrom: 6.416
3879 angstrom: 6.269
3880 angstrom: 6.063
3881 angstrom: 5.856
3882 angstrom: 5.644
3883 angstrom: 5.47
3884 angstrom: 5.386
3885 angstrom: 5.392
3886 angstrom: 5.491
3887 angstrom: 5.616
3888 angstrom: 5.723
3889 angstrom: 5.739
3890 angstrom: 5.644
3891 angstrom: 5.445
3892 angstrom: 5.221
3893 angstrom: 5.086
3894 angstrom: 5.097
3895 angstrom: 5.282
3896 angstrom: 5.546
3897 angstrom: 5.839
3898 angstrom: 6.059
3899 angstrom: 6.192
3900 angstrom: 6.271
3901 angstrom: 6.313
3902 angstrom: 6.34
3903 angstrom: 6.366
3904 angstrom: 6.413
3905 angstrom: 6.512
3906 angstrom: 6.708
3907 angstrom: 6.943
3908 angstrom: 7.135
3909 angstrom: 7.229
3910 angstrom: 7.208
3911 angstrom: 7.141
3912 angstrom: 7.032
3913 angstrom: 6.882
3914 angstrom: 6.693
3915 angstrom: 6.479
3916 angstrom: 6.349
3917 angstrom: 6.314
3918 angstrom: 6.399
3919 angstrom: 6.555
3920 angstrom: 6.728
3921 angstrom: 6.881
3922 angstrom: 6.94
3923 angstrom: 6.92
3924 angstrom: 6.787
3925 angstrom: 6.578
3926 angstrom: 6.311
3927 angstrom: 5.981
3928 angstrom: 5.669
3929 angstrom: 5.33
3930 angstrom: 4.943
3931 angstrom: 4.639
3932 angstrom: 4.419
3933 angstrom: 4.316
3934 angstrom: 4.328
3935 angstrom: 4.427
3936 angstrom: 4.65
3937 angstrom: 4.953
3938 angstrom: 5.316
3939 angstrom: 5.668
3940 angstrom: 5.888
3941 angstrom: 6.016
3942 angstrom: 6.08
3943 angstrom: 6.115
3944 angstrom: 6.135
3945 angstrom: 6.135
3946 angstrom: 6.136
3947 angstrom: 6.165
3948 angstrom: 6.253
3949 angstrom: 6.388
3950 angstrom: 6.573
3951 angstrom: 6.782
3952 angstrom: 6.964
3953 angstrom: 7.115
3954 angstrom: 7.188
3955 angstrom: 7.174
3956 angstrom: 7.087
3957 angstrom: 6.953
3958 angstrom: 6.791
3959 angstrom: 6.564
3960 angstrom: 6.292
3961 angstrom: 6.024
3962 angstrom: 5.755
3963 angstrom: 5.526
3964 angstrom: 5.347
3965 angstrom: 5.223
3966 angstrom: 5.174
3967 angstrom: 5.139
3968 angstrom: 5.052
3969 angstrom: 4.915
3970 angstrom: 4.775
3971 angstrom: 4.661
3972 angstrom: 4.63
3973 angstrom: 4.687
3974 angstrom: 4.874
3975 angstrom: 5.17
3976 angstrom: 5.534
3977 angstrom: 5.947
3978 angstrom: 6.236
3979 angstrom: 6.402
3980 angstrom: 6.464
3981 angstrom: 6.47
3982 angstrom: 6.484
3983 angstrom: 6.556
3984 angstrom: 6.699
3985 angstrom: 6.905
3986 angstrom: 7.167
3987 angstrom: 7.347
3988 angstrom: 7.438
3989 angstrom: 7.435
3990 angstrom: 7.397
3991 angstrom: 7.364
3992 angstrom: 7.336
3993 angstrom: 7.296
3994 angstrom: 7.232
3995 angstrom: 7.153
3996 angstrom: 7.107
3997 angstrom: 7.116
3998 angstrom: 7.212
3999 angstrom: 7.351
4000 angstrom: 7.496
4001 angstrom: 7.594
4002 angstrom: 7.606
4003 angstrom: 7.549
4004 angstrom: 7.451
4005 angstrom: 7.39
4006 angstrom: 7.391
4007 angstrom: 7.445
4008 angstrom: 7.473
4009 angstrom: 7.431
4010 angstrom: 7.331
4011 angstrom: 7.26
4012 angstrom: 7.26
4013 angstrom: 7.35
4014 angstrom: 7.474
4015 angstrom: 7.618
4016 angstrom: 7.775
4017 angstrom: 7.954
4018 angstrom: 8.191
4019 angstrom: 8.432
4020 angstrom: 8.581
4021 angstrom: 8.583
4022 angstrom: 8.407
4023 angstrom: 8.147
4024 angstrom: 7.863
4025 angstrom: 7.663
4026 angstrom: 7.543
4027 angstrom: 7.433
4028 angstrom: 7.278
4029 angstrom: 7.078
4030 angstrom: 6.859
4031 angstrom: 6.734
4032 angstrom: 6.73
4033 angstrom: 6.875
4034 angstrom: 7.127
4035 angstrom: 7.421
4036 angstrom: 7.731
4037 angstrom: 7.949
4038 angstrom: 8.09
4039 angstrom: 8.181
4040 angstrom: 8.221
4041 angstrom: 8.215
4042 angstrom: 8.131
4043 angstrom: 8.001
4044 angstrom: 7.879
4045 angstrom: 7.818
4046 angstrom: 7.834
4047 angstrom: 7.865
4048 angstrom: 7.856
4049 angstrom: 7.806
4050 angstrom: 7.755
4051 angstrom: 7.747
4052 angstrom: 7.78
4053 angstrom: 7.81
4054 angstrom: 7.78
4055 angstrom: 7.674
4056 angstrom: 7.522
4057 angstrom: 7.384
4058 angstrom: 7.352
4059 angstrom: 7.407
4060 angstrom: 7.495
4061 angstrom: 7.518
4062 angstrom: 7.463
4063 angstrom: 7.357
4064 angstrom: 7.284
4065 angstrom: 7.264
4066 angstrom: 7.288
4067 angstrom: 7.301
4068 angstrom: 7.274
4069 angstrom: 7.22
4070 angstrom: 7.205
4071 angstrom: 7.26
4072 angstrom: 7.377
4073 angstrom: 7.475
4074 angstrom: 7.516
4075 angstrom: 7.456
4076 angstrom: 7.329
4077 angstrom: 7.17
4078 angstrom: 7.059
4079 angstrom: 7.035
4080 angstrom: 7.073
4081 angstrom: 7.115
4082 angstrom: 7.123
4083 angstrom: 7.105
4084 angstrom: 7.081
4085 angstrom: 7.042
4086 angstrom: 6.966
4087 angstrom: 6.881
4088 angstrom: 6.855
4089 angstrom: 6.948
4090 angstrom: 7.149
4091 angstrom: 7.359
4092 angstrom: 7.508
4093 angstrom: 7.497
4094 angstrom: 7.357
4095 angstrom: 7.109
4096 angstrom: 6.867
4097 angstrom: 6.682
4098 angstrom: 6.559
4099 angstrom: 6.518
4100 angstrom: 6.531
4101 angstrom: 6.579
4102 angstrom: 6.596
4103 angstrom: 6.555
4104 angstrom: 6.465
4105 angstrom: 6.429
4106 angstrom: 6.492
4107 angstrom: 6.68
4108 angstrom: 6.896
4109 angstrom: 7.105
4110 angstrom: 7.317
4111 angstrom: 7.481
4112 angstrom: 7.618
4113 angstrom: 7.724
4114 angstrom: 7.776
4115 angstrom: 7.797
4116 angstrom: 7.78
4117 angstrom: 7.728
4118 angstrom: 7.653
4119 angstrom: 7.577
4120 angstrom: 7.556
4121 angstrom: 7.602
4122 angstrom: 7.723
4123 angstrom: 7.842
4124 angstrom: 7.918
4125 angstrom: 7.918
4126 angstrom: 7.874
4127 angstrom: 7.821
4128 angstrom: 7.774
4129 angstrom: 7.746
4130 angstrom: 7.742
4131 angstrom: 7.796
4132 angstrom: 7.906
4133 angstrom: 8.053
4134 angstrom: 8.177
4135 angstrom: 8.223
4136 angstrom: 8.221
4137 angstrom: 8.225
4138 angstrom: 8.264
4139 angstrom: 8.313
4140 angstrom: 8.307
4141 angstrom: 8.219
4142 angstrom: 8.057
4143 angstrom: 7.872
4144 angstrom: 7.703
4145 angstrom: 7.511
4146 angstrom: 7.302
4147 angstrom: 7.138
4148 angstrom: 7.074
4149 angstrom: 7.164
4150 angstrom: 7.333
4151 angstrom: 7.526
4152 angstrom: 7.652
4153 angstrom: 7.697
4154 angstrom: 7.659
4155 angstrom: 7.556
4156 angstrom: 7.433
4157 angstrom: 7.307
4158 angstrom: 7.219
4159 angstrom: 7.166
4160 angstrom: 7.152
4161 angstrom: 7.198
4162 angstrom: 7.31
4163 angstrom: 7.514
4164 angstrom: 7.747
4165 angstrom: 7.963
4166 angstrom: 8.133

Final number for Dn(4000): 1.27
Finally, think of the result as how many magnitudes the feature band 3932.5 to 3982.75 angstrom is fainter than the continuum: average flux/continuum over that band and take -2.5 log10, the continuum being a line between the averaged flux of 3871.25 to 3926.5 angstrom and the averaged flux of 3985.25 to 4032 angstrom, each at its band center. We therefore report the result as 0.19 mag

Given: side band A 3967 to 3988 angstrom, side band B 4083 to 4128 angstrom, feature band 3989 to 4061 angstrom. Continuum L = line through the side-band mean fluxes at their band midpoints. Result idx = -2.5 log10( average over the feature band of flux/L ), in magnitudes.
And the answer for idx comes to -0.19 mag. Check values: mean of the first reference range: 5.87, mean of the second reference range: 7.22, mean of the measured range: 7.6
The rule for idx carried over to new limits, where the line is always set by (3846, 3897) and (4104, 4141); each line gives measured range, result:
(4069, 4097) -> 0.05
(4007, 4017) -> -0.04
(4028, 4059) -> -0.05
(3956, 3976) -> 0.25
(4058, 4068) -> 0.01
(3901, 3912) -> -0.02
